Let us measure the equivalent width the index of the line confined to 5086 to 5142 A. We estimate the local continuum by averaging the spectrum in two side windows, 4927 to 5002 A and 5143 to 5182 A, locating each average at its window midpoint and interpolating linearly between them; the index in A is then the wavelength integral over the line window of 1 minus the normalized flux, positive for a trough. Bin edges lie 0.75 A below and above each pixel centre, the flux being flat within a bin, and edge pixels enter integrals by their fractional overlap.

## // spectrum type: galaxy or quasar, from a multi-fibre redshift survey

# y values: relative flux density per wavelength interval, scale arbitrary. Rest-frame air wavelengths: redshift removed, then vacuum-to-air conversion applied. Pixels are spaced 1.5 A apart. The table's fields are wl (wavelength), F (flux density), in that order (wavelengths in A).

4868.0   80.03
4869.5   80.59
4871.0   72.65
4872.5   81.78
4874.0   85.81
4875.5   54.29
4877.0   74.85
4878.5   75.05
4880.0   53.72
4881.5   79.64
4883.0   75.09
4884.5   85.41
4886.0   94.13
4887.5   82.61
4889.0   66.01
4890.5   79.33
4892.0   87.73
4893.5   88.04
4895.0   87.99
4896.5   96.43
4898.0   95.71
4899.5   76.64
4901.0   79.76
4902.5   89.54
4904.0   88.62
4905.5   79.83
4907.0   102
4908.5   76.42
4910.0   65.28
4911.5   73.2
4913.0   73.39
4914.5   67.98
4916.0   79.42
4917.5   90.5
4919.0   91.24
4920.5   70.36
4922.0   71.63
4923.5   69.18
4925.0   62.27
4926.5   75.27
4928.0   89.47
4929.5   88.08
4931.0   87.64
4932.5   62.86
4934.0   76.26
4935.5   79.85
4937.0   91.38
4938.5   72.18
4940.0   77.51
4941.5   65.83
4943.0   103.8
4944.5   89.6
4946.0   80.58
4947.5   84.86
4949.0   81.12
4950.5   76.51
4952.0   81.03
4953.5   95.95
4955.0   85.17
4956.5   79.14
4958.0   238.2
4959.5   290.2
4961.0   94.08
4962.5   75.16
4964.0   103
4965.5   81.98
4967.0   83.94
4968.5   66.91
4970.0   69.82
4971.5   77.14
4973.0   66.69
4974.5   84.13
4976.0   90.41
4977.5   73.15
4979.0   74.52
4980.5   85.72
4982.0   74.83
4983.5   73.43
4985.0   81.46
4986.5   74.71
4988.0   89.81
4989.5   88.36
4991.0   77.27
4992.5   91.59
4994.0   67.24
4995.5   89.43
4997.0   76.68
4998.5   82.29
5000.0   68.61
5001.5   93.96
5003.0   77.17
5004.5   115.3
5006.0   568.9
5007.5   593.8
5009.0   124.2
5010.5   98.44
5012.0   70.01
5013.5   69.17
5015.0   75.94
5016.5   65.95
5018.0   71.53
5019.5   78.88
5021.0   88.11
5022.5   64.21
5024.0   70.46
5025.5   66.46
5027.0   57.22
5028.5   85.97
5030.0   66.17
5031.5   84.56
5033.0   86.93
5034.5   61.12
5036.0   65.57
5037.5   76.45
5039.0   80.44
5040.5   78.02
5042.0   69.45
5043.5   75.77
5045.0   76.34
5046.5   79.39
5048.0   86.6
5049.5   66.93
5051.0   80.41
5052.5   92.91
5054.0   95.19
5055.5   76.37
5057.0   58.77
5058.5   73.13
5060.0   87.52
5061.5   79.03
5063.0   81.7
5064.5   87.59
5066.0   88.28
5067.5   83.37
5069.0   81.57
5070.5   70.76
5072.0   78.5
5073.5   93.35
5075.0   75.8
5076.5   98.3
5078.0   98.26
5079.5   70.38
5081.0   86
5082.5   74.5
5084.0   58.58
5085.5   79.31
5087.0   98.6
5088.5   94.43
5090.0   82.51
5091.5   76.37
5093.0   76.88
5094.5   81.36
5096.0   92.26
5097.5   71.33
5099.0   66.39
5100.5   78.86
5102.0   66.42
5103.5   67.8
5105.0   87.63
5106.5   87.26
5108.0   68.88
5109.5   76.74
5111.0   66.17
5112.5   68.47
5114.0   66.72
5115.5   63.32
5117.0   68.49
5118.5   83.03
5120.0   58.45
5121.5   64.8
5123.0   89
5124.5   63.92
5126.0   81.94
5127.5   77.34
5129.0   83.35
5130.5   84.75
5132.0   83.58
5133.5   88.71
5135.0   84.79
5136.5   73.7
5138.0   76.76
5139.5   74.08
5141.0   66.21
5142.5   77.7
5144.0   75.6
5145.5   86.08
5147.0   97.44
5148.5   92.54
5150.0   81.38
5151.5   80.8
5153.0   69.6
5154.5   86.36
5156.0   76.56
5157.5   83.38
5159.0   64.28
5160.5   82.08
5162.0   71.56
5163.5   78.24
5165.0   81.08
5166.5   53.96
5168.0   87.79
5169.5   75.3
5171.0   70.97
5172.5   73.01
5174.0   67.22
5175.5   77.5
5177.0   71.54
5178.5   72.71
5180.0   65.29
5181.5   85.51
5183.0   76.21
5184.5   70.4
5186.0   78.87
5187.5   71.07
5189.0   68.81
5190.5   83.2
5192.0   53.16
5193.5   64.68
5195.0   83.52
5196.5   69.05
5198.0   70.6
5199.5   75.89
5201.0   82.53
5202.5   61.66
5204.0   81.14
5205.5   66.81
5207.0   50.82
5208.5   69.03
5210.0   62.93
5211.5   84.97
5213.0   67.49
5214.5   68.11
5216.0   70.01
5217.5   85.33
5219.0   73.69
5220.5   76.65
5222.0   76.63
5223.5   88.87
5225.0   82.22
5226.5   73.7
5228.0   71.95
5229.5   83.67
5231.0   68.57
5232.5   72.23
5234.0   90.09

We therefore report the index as 2.2 A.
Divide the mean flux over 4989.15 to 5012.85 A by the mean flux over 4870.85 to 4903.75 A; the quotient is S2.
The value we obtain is 1.9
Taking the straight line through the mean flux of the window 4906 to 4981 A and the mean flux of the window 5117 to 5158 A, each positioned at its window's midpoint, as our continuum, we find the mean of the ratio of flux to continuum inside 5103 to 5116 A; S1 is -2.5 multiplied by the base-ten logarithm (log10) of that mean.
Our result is 0.11 mag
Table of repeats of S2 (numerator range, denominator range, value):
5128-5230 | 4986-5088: 0.80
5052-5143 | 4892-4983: 0.90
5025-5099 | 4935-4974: 0.83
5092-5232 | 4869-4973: 0.88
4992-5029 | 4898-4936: 1.53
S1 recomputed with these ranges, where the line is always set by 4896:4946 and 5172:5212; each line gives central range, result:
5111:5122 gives 0.101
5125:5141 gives -0.090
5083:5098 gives -0.087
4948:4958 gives -0.192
